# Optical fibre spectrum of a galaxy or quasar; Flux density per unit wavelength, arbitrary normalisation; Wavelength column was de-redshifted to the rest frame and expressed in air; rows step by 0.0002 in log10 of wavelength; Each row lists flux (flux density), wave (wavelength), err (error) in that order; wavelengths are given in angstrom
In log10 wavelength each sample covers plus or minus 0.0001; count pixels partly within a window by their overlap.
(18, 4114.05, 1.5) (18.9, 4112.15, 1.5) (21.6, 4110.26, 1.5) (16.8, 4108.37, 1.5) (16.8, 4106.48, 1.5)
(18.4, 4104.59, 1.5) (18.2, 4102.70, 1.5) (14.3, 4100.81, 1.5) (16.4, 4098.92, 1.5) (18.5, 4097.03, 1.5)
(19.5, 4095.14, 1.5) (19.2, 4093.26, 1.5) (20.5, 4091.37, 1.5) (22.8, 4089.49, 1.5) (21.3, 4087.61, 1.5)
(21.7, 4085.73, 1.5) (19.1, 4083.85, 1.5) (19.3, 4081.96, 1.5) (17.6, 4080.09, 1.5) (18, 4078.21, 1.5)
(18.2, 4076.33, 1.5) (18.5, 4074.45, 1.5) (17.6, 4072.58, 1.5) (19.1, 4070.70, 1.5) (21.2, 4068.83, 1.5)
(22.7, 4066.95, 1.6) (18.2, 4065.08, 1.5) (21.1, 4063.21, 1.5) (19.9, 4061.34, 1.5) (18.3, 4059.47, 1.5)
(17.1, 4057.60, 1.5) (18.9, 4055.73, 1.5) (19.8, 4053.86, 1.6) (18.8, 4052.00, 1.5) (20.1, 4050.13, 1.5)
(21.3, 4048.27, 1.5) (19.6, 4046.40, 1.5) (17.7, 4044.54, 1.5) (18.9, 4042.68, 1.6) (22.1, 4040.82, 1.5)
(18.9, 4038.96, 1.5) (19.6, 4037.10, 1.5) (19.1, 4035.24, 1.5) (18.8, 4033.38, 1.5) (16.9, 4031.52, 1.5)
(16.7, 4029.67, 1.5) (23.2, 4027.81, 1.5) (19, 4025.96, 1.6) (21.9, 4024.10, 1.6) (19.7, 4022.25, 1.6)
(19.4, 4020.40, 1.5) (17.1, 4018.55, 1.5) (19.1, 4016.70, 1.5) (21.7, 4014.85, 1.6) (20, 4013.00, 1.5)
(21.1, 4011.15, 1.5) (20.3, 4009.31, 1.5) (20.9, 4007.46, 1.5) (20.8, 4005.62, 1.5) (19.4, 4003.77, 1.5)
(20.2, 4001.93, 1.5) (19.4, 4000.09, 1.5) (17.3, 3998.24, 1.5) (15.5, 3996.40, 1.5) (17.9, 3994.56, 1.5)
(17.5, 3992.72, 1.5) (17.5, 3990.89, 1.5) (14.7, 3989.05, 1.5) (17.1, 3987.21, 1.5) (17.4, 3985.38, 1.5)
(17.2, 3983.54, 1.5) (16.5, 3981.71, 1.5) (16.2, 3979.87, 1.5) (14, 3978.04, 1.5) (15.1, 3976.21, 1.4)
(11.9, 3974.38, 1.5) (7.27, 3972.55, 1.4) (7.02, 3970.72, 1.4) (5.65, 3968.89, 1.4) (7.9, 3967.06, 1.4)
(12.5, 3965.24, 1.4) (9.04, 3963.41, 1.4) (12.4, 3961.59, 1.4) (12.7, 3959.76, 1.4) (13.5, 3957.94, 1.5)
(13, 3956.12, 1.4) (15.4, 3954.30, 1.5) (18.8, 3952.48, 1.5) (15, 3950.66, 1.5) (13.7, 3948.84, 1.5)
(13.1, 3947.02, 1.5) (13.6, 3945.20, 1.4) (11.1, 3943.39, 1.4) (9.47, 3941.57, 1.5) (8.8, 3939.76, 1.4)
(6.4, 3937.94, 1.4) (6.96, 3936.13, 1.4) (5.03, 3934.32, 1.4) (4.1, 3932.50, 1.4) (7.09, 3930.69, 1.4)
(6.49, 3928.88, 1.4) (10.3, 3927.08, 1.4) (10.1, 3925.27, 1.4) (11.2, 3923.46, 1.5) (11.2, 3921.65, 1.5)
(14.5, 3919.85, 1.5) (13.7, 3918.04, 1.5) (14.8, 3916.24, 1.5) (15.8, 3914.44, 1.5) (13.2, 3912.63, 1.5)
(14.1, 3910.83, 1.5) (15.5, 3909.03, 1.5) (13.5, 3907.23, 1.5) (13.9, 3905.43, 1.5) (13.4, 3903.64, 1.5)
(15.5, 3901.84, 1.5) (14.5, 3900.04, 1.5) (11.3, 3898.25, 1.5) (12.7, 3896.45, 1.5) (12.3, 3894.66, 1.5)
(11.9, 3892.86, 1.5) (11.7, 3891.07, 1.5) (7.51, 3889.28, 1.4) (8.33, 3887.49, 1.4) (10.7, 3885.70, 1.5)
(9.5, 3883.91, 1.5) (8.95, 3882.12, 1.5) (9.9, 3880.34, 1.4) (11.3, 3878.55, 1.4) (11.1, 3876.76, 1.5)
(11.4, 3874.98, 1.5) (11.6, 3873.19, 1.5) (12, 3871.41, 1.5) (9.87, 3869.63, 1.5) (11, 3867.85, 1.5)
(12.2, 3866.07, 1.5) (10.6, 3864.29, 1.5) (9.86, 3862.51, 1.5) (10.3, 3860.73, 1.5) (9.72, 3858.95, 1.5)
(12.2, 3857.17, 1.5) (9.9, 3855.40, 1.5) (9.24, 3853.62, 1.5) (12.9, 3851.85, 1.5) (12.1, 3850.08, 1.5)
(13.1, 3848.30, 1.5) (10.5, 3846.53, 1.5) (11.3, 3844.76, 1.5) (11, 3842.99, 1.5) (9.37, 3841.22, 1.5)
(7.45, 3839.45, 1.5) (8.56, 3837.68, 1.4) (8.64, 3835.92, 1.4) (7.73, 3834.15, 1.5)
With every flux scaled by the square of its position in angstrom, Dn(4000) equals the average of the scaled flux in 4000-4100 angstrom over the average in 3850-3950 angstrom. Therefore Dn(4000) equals 1.9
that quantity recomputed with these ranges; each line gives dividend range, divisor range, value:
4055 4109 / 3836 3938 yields 1.90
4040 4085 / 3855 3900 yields 1.96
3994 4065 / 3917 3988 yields 1.74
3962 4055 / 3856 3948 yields 1.65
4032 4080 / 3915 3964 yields 1.82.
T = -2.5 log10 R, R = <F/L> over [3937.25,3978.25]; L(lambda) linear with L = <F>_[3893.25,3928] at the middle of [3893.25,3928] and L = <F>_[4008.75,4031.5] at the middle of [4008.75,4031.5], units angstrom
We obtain 0.35 mag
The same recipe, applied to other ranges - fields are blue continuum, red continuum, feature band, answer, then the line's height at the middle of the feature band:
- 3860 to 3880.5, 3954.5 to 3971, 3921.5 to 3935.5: 0.33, 10.8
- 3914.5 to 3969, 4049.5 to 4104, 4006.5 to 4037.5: -0.24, 15.9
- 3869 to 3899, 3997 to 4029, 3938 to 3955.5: 0.19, 15.2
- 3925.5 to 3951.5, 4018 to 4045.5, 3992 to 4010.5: -0.18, 16.1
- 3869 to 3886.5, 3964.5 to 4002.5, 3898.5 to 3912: -0.21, 11.7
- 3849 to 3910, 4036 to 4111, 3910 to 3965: 0.19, 13.8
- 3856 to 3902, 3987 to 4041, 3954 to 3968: 0.31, 15.9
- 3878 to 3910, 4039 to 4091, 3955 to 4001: 0.14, 15.6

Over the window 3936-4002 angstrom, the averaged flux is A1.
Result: 13.5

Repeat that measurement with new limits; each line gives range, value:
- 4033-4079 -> 19.3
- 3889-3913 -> 13.1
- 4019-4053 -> 19.5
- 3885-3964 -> 11.8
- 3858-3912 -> 11.6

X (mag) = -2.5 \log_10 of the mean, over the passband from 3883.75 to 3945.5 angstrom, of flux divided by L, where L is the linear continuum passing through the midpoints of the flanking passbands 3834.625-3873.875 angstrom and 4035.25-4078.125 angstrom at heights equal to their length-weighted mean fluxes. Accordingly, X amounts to 0.18 mag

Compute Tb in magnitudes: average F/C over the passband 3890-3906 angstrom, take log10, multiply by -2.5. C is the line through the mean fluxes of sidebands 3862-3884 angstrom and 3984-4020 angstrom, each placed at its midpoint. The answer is -0.05 mag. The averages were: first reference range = 10.8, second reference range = 18.7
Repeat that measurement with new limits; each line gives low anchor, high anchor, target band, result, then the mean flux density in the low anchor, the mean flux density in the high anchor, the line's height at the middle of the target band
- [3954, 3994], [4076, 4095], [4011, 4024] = -0.24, 13.3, 19.8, 15.8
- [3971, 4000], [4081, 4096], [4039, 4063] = -0.05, 15.5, 20.4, 18.6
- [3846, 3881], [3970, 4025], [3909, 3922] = -0.05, 11.1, 17.4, 13.5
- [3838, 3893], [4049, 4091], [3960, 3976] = 0.49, 10.6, 19.5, 15.1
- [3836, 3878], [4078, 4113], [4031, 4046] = -0.13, 10.7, 18.9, 17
